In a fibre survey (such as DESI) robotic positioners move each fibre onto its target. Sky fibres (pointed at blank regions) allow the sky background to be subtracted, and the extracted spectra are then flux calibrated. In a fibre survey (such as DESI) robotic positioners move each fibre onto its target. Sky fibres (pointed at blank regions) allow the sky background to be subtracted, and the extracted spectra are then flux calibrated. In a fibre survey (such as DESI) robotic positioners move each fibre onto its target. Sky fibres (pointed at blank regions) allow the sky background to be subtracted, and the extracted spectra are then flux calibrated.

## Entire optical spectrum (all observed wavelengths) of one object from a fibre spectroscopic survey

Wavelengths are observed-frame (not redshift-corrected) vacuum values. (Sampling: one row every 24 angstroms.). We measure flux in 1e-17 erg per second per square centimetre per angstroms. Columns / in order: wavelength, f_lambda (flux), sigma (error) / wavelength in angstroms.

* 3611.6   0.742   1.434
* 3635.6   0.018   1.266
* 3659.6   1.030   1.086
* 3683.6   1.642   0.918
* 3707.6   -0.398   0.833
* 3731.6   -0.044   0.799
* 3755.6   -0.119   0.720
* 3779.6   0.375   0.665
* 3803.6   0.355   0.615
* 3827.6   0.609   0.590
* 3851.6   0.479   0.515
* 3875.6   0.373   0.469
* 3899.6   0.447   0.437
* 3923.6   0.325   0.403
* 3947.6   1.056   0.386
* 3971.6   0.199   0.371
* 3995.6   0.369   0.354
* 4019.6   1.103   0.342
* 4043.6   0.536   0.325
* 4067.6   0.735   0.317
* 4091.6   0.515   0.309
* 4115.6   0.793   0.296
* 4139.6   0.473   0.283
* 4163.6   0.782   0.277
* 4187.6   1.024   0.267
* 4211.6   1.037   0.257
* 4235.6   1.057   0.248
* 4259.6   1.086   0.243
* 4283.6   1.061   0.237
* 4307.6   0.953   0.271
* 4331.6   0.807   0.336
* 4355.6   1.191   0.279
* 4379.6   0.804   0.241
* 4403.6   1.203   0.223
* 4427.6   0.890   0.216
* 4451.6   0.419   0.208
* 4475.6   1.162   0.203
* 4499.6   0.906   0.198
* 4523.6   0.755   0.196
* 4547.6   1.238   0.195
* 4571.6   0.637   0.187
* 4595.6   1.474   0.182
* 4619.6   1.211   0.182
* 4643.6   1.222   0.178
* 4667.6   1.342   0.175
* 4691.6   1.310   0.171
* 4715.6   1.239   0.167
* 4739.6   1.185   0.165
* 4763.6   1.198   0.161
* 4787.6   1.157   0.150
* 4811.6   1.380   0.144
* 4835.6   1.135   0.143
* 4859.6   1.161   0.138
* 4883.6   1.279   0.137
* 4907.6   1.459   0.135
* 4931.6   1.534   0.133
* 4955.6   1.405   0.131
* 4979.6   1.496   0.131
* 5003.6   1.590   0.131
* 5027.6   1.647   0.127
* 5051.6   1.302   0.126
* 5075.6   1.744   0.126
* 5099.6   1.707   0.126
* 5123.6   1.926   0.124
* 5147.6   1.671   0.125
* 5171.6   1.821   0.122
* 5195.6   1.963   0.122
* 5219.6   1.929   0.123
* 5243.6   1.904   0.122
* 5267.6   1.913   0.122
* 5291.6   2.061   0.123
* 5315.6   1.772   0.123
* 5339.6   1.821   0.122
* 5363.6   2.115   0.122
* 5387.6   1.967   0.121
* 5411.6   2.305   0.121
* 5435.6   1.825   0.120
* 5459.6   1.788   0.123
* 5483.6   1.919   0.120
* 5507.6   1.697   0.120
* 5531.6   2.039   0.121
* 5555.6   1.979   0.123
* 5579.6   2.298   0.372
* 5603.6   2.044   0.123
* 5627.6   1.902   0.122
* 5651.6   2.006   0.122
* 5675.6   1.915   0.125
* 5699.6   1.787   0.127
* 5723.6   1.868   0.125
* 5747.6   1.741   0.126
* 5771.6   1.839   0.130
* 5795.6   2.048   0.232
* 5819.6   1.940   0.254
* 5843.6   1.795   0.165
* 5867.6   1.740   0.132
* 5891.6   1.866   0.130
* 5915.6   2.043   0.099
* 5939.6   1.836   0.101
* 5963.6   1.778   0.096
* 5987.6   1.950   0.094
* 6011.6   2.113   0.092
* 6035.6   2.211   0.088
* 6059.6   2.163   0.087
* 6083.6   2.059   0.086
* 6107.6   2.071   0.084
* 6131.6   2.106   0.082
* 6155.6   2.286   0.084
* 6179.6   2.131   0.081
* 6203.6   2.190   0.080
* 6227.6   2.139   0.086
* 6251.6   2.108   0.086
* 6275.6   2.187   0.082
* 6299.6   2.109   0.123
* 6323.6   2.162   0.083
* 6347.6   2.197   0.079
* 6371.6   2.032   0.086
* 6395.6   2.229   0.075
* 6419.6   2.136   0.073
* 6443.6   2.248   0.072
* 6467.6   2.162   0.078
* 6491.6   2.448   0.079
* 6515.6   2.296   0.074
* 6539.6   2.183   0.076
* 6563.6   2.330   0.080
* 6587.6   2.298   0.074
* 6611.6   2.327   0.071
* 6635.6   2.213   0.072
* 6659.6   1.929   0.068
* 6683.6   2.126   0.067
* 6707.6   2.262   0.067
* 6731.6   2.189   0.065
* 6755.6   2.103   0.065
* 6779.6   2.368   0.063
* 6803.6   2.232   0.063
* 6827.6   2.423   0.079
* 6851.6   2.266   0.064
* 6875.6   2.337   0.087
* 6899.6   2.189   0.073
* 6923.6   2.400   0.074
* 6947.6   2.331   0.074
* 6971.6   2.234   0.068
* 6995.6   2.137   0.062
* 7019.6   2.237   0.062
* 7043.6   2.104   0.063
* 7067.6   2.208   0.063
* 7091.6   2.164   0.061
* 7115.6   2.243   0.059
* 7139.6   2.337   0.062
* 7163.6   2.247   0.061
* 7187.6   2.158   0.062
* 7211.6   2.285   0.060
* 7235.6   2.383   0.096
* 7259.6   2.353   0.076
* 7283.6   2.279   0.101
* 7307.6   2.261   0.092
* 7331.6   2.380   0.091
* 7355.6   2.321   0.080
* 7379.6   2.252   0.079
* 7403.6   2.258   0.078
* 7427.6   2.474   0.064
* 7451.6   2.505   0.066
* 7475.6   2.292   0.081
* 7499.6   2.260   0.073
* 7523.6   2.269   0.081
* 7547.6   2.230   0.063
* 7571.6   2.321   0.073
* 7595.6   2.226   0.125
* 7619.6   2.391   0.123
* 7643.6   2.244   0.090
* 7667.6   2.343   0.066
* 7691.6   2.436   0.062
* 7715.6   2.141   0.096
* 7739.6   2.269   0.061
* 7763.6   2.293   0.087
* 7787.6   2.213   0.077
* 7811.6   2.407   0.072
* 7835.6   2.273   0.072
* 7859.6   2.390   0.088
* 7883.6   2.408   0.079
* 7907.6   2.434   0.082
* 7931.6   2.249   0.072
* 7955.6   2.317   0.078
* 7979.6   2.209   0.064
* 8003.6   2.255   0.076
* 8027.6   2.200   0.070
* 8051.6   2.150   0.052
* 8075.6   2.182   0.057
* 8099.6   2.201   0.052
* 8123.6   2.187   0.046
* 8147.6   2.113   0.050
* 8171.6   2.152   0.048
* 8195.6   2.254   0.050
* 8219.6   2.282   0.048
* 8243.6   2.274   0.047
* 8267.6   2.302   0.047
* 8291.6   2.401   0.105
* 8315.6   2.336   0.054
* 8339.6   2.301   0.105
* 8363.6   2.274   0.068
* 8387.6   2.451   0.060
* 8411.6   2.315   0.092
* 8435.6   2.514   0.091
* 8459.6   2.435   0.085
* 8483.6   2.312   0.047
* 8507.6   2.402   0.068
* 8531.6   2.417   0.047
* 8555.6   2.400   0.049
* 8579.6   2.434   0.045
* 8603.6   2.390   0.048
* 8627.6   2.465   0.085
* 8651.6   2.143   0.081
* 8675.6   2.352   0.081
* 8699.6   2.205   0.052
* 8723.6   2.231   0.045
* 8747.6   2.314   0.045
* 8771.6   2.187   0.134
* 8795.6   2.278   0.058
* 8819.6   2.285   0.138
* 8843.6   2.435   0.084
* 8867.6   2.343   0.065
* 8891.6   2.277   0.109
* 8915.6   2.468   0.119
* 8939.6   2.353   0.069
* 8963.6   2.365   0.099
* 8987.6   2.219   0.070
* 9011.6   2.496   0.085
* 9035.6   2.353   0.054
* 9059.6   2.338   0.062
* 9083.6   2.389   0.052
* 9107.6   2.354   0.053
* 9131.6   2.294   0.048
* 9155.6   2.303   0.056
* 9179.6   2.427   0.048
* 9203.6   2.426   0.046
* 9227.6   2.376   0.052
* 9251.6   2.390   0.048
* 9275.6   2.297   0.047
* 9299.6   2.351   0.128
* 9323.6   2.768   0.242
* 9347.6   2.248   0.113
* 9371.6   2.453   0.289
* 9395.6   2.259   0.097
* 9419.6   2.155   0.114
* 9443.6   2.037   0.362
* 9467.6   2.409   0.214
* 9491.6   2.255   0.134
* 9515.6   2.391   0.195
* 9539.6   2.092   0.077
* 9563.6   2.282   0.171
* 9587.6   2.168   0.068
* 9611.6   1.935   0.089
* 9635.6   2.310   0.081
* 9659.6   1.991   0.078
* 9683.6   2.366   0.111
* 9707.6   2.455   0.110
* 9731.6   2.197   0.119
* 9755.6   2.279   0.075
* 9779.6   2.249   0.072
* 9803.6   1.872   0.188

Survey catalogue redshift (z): 0.13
